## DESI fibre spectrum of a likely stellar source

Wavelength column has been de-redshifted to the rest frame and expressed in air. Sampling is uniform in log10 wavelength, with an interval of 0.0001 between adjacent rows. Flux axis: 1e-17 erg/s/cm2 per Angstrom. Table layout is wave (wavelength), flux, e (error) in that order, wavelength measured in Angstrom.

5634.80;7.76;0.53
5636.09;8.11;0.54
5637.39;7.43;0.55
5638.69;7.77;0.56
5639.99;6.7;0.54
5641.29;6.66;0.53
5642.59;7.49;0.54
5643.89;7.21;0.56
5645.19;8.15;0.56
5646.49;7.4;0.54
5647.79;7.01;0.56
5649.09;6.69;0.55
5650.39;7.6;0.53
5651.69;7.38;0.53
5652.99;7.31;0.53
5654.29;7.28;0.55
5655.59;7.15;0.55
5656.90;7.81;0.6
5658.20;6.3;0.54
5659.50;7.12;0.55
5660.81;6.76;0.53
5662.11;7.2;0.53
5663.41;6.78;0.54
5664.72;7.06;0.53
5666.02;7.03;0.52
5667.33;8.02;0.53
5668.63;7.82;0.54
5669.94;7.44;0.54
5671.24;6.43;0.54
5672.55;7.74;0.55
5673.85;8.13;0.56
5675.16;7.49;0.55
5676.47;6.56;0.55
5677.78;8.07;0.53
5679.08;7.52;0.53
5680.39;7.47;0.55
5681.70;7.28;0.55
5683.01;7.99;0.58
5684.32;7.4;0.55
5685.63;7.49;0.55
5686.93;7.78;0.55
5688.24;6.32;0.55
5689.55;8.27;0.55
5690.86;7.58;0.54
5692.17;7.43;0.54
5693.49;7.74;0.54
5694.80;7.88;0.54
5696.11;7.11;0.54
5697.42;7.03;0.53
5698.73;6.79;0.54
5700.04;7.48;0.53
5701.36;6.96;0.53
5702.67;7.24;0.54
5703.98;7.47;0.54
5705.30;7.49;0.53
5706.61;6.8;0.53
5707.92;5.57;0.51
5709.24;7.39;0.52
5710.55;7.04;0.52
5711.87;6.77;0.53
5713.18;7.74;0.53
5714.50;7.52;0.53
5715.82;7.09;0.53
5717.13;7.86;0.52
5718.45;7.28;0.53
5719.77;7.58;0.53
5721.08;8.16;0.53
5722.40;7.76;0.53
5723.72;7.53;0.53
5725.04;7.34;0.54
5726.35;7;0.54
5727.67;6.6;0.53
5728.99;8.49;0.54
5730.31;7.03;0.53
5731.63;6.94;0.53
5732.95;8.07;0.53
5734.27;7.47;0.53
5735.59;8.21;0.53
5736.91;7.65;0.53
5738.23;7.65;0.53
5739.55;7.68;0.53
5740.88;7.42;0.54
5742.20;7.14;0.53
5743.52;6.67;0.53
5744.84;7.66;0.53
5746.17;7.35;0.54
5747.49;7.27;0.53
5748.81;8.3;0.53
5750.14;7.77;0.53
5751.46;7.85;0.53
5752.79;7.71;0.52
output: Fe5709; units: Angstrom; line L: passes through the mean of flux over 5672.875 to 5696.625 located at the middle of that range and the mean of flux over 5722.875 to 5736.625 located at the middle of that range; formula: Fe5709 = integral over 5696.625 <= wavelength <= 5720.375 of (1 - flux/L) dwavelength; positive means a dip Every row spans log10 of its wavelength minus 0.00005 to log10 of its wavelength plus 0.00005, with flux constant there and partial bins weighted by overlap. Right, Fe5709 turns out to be 1.1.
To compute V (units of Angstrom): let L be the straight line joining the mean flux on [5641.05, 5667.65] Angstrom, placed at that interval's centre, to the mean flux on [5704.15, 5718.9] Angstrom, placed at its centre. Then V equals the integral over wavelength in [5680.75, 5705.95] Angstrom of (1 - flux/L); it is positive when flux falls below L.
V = -0.8 Angstrom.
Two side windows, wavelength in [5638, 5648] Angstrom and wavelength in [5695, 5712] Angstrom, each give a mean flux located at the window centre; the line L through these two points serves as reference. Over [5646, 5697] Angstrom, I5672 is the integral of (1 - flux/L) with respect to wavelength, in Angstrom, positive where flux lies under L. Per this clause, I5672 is -1.2 Angstrom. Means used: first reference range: 7.31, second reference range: 7.04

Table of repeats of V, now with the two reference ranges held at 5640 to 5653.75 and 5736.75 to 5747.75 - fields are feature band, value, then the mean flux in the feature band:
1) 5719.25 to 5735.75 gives -0.4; 7.53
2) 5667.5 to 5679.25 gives -0.3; 7.49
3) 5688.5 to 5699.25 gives -0.2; 7.44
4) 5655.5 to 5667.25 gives 0.3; 7.06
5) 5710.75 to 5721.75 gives -0.2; 7.48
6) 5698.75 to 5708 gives 0.3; 7.08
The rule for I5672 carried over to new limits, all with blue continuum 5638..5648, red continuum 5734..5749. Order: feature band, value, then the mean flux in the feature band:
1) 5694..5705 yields 0.25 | 7.26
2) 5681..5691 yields -0.15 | 7.51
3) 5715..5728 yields 0.06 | 7.44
